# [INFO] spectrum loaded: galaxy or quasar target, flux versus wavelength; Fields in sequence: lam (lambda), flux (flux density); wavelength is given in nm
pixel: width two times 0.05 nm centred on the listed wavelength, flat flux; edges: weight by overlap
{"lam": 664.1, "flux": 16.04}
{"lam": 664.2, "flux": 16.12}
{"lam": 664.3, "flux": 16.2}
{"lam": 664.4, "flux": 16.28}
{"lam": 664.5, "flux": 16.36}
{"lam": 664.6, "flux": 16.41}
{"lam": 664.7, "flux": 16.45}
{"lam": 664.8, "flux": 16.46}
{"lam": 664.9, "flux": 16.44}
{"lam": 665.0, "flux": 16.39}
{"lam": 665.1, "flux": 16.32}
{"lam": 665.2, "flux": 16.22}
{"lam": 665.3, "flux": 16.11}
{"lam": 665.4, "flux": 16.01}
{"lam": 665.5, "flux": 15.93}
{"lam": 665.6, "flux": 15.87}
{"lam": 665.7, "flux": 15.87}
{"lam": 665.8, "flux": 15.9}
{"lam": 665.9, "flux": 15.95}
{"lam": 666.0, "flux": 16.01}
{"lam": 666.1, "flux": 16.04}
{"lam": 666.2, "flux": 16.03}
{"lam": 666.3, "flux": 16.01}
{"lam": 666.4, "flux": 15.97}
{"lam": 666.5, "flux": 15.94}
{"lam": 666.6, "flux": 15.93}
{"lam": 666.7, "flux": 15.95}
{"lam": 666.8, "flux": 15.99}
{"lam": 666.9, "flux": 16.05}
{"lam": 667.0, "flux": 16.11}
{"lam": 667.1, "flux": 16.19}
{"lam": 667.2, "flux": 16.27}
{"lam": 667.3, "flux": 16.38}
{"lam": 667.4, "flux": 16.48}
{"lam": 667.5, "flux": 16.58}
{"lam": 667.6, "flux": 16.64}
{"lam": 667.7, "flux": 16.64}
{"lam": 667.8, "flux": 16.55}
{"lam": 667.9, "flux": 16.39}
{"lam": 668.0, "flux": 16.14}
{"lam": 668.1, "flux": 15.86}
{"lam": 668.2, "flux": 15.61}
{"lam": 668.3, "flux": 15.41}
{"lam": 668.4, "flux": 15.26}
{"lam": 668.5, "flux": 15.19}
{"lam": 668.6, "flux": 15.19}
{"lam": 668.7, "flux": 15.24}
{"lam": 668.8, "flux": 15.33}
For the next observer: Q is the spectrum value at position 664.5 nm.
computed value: 16.36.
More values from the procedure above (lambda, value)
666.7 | 15.95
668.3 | 15.41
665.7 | 15.87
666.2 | 16.03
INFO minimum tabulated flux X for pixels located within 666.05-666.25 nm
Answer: 16.03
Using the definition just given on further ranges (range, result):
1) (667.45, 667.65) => 16.58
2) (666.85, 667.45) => 16.05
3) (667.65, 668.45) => 15.26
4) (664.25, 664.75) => 16.2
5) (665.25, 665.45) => 16.01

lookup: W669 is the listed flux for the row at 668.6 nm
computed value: 15.19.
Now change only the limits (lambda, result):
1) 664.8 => 16.46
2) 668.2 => 15.61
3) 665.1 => 16.32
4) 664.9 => 16.44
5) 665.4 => 16.01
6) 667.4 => 16.48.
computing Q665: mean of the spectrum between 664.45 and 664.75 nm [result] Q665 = 16.4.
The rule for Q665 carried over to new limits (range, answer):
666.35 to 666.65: 15.9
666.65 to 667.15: 16.1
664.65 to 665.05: 16.4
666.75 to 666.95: 16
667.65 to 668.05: 16.4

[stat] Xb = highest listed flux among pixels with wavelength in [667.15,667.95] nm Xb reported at 16.64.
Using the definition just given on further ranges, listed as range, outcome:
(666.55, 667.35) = 16.38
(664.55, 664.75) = 16.45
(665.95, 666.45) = 16.04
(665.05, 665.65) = 16.32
